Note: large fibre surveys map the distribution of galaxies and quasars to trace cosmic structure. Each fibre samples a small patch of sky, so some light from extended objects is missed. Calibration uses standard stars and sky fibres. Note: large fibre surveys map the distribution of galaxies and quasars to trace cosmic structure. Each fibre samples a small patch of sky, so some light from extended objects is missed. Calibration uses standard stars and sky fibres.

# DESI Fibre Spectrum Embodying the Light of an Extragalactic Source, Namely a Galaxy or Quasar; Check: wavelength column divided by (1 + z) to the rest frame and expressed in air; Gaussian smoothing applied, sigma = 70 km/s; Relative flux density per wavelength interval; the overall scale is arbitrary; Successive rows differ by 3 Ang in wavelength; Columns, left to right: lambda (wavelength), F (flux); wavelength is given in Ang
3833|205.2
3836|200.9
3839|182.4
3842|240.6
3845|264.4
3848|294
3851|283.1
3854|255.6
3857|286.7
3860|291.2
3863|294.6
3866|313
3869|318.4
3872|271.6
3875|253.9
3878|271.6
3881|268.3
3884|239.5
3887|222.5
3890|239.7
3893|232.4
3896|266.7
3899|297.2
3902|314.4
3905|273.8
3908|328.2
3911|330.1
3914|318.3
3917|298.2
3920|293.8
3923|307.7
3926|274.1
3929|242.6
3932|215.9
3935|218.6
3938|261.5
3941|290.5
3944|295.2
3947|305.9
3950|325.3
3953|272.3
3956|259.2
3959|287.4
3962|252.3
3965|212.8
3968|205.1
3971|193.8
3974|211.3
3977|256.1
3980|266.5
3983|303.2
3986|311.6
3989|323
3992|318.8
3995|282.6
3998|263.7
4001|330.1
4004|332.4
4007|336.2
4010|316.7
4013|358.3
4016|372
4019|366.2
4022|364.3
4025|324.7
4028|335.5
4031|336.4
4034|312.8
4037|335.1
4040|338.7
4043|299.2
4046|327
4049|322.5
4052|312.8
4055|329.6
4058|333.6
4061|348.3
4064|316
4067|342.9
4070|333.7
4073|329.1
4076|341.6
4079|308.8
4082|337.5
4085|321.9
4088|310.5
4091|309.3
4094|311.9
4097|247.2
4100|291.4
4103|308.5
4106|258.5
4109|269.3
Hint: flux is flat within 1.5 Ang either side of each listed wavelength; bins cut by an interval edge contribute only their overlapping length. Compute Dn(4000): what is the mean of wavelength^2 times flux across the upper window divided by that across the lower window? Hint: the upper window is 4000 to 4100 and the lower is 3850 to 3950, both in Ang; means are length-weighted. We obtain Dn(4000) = 1.27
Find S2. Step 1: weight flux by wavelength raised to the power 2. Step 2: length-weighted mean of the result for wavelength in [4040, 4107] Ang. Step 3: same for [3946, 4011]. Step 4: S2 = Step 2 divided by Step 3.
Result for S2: 1.2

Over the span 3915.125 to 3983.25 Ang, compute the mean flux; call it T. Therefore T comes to 263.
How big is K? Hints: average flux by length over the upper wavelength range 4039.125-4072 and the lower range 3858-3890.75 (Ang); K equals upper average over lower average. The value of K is 1.2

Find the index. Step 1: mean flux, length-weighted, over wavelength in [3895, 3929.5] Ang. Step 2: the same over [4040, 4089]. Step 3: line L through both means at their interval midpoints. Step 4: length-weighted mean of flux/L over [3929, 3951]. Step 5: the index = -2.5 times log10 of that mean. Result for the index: 0.12 mag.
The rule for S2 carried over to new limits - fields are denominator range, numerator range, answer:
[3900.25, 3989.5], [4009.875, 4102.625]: 1.26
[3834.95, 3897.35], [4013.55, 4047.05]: 1.40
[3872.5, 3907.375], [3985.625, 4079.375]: 1.34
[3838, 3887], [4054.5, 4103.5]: 1.32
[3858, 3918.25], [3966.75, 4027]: 1.13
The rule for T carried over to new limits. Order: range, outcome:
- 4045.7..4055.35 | 322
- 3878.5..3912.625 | 274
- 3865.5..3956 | 278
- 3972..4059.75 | 317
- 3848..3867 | 287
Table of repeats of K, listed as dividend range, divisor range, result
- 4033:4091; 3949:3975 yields 1.33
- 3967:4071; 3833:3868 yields 1.19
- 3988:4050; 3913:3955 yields 1.18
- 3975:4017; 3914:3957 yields 1.12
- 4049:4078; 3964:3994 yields 1.27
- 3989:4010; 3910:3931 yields 1.07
